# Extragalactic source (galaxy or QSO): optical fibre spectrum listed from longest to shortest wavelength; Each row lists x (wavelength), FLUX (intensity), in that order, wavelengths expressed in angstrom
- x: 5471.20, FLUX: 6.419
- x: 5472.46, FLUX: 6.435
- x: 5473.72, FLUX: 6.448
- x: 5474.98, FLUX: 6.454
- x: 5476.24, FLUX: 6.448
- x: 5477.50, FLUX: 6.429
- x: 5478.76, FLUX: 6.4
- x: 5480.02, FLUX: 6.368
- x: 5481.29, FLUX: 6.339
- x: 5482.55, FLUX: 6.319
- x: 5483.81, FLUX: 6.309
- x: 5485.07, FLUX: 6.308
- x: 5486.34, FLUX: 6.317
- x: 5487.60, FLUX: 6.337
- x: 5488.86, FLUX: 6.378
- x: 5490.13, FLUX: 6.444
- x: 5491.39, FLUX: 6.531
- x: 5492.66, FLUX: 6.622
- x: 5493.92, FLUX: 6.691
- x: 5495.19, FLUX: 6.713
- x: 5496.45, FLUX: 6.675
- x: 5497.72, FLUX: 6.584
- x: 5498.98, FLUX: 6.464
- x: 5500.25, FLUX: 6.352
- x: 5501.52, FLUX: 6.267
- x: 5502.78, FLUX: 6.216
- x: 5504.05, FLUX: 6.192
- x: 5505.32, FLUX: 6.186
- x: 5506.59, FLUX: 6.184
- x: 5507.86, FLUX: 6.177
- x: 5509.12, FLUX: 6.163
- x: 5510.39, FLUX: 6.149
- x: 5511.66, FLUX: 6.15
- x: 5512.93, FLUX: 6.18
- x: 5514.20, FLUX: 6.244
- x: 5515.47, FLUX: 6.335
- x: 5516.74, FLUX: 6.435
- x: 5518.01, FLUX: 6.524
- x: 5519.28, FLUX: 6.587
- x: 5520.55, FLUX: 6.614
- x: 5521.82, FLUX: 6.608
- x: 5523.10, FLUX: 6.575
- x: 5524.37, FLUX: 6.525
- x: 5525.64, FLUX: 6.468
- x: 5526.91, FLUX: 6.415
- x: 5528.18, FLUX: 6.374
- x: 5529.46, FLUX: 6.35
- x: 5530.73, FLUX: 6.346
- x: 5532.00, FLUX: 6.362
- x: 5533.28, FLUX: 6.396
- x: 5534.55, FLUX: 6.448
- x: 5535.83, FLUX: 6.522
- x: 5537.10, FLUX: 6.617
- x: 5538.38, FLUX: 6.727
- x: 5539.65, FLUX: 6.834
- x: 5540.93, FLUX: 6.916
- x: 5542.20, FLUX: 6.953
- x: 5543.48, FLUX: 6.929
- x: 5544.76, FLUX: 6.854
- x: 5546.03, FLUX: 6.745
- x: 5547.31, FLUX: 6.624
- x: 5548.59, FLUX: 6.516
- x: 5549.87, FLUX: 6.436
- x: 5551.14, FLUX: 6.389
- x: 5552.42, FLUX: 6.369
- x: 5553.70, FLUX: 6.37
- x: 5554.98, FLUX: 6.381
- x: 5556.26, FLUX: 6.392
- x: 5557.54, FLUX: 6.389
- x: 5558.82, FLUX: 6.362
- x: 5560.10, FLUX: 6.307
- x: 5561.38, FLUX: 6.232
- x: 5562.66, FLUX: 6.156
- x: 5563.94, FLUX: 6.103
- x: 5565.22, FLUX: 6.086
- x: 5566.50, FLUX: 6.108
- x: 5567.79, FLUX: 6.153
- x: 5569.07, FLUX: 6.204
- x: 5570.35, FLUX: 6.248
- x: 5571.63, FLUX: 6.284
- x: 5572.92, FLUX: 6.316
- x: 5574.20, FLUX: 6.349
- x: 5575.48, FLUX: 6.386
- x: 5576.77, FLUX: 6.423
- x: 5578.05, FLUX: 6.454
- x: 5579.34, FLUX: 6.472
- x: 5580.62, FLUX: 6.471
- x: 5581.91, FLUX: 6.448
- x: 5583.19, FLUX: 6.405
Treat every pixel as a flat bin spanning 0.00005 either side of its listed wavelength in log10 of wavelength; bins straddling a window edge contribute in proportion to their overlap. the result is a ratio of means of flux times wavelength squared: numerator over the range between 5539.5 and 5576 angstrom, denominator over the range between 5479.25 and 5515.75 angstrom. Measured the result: 1.0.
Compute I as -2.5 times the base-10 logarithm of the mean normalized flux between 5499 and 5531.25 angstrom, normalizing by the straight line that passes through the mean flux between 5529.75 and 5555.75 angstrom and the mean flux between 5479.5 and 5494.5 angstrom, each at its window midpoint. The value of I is 0.03 mag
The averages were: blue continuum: 6.41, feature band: 6.35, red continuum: 6.58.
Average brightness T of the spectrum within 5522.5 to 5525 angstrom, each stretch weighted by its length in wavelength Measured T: 6.55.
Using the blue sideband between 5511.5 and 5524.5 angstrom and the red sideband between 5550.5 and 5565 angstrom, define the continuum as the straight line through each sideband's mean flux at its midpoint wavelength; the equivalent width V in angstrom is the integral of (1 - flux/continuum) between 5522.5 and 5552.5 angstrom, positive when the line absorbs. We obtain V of -0.94 angstrom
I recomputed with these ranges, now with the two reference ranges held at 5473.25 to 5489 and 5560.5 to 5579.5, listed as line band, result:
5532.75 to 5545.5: -0.07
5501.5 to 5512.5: 0.03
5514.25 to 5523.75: -0.03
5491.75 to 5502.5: -0.03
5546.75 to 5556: -0.03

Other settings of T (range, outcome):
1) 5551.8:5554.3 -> 6.37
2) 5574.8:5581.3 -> 6.44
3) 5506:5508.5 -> 6.2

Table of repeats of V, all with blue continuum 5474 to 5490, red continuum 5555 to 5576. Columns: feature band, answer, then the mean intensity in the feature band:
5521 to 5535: -0.3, 6.44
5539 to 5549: -0.8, 6.8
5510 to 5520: 0.0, 6.33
